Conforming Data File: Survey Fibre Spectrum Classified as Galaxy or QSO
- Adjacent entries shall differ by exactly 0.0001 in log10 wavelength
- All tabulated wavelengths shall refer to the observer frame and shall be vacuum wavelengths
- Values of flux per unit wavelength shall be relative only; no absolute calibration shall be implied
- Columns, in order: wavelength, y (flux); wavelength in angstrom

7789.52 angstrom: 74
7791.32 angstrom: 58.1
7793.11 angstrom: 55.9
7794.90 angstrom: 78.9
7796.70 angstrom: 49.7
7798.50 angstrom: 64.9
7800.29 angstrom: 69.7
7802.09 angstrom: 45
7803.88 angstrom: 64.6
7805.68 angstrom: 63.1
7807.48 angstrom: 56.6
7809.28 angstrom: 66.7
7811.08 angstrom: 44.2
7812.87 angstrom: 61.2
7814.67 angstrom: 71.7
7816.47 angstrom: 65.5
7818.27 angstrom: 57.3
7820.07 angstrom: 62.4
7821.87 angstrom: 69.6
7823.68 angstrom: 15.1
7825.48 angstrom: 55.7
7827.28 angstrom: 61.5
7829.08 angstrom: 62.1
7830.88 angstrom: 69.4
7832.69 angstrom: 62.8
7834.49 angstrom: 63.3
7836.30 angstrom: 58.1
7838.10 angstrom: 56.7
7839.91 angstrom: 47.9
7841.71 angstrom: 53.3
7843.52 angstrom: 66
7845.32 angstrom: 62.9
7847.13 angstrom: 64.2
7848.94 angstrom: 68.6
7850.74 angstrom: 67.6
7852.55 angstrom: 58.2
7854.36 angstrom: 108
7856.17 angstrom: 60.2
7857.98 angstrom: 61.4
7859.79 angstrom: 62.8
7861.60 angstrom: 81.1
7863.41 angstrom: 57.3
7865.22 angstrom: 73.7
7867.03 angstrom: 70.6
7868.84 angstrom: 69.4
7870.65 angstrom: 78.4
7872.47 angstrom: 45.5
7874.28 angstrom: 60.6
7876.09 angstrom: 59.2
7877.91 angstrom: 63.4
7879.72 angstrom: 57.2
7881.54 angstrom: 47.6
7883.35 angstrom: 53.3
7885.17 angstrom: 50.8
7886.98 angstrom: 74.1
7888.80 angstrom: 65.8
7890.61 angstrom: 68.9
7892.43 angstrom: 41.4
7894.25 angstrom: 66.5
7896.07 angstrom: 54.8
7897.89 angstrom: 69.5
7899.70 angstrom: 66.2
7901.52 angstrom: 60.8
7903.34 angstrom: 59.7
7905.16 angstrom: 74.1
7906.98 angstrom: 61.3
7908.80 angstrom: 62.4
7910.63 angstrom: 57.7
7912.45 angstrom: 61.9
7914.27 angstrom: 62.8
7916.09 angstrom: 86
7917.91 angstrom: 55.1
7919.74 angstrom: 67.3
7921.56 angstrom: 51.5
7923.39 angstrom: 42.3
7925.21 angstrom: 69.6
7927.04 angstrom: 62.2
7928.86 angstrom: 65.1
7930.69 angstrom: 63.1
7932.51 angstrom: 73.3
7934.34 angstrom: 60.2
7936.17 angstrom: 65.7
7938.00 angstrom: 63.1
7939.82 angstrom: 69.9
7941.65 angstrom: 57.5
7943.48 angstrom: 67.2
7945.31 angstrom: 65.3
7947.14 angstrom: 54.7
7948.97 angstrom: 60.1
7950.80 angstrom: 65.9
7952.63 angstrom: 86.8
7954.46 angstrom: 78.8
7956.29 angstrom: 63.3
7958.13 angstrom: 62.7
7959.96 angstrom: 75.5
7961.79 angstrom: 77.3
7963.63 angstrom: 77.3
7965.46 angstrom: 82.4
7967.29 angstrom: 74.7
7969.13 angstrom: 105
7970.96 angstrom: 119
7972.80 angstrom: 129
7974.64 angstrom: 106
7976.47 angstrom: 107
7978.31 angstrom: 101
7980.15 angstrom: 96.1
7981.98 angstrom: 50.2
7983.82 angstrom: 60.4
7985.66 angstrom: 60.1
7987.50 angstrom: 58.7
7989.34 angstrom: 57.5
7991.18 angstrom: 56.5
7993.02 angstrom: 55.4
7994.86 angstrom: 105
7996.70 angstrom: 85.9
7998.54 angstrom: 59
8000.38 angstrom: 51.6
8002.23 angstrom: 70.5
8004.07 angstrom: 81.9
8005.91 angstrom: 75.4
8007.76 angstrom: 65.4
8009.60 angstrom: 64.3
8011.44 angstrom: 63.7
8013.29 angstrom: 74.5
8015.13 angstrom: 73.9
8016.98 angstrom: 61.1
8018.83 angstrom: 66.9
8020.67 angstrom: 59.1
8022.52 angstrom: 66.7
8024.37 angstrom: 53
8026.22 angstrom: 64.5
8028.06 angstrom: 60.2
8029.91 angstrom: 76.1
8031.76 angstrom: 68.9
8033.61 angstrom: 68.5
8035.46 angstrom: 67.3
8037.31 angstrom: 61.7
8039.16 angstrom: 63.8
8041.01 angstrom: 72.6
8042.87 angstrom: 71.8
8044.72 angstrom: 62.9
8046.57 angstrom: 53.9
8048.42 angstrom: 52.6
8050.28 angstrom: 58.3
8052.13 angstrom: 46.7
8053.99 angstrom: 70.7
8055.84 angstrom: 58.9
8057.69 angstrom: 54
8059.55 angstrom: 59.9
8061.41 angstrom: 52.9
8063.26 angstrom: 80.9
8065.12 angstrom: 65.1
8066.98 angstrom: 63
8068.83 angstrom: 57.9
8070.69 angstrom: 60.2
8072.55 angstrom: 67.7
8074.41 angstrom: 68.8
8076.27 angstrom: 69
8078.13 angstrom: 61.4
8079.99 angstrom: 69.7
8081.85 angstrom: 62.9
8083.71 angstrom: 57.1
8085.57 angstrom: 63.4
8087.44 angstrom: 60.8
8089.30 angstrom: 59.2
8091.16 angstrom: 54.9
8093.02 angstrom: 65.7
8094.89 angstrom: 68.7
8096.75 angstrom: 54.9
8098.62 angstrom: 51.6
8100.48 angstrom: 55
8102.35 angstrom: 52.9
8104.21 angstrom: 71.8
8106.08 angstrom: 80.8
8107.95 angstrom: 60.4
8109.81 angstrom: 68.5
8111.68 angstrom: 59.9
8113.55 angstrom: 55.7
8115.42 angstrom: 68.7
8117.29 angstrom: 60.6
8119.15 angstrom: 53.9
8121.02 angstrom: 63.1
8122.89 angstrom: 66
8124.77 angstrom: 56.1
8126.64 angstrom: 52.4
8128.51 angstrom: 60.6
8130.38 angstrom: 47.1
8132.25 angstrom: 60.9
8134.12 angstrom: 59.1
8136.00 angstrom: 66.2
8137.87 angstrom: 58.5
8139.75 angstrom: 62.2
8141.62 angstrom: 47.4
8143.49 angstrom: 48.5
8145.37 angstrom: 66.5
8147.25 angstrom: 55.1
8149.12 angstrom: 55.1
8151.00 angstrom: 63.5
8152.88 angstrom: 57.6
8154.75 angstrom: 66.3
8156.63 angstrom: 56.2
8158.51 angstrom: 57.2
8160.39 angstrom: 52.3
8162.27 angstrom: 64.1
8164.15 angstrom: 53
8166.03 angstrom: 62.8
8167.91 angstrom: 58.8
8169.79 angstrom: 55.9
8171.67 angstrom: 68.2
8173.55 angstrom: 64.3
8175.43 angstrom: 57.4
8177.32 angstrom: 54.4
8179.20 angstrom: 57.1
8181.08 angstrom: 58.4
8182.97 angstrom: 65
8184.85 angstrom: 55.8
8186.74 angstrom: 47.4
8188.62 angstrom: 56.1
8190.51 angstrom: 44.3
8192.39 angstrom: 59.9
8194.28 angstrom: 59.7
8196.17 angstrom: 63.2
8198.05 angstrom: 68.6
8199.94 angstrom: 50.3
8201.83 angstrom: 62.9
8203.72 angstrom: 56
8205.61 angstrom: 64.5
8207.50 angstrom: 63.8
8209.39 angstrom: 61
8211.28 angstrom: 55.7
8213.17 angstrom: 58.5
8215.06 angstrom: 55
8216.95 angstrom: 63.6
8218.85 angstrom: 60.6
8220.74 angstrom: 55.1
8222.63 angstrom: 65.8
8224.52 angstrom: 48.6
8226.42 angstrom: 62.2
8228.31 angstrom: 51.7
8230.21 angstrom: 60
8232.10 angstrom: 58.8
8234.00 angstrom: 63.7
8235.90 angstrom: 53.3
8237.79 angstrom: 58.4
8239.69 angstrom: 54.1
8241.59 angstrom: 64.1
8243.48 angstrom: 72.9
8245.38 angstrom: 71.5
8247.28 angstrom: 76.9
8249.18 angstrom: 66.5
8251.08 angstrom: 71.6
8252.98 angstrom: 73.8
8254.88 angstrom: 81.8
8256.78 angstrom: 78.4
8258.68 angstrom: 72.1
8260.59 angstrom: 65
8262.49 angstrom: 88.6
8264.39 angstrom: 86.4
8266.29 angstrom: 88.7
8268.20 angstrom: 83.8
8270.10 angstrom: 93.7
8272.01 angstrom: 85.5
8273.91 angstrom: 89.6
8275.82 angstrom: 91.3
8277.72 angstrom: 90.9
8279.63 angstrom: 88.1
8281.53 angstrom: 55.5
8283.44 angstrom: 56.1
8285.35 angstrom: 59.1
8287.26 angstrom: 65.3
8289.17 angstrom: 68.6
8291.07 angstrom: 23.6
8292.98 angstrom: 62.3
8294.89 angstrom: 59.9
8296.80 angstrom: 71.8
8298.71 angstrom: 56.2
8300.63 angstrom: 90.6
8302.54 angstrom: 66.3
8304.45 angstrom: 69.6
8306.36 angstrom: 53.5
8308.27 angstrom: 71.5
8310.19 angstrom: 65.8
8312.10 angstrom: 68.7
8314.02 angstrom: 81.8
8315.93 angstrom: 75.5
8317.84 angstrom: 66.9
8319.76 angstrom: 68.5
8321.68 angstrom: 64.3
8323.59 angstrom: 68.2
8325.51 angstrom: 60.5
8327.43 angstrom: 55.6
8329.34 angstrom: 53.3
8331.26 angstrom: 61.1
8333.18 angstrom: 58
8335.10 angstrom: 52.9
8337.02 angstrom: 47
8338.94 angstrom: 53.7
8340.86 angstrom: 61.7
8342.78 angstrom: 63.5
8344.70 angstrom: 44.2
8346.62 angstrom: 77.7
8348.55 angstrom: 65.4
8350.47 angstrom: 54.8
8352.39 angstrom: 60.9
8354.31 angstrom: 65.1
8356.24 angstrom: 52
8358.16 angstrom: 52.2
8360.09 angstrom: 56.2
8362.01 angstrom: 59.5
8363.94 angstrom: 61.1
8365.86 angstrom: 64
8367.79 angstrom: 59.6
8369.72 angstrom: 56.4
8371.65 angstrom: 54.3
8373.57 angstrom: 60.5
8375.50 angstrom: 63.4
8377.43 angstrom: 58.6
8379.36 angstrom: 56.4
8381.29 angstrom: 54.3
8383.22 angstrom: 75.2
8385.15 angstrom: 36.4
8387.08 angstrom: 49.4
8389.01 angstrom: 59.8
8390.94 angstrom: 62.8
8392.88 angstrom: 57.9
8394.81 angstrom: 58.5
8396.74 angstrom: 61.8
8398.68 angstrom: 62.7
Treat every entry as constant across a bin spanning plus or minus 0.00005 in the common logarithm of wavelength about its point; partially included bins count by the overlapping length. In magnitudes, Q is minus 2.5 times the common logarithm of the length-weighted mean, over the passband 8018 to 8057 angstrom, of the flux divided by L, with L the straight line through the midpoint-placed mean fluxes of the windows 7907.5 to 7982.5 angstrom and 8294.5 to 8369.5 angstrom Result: 0.12 mag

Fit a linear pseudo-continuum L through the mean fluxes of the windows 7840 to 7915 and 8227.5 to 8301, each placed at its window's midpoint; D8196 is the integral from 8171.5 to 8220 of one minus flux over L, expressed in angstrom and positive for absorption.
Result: 7.3 angstrom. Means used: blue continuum 63.5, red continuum 70.4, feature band 58.7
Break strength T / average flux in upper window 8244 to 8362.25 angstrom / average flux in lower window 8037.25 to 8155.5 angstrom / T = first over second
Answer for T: 1.11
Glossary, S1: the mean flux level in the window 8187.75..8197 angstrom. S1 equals 56.5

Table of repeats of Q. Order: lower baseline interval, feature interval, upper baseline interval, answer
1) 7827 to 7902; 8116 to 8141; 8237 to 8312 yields 0.163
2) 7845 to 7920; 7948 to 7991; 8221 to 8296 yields -0.221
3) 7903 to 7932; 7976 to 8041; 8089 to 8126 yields -0.109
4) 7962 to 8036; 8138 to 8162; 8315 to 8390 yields 0.181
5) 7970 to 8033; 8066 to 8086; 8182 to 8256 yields 0.091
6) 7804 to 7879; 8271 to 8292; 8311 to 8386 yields -0.164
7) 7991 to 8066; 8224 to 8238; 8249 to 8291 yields 0.287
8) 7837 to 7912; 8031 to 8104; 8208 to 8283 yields 0.076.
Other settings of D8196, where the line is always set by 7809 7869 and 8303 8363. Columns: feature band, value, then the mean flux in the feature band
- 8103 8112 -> -0.9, 68.4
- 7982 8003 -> -0.8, 64.8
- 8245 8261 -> -3.0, 73.4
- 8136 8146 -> 0.8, 57.2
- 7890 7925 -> 0.5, 61.7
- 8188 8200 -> 0.8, 58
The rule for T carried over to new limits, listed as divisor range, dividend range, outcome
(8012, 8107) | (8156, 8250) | 0.94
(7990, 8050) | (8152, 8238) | 0.88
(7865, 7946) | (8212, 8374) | 1.04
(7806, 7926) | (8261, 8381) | 1.06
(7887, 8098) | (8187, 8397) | 0.95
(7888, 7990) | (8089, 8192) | 0.84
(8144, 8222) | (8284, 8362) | 1.05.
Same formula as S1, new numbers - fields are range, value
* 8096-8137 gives 60.3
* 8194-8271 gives 66.2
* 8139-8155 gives 57.6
